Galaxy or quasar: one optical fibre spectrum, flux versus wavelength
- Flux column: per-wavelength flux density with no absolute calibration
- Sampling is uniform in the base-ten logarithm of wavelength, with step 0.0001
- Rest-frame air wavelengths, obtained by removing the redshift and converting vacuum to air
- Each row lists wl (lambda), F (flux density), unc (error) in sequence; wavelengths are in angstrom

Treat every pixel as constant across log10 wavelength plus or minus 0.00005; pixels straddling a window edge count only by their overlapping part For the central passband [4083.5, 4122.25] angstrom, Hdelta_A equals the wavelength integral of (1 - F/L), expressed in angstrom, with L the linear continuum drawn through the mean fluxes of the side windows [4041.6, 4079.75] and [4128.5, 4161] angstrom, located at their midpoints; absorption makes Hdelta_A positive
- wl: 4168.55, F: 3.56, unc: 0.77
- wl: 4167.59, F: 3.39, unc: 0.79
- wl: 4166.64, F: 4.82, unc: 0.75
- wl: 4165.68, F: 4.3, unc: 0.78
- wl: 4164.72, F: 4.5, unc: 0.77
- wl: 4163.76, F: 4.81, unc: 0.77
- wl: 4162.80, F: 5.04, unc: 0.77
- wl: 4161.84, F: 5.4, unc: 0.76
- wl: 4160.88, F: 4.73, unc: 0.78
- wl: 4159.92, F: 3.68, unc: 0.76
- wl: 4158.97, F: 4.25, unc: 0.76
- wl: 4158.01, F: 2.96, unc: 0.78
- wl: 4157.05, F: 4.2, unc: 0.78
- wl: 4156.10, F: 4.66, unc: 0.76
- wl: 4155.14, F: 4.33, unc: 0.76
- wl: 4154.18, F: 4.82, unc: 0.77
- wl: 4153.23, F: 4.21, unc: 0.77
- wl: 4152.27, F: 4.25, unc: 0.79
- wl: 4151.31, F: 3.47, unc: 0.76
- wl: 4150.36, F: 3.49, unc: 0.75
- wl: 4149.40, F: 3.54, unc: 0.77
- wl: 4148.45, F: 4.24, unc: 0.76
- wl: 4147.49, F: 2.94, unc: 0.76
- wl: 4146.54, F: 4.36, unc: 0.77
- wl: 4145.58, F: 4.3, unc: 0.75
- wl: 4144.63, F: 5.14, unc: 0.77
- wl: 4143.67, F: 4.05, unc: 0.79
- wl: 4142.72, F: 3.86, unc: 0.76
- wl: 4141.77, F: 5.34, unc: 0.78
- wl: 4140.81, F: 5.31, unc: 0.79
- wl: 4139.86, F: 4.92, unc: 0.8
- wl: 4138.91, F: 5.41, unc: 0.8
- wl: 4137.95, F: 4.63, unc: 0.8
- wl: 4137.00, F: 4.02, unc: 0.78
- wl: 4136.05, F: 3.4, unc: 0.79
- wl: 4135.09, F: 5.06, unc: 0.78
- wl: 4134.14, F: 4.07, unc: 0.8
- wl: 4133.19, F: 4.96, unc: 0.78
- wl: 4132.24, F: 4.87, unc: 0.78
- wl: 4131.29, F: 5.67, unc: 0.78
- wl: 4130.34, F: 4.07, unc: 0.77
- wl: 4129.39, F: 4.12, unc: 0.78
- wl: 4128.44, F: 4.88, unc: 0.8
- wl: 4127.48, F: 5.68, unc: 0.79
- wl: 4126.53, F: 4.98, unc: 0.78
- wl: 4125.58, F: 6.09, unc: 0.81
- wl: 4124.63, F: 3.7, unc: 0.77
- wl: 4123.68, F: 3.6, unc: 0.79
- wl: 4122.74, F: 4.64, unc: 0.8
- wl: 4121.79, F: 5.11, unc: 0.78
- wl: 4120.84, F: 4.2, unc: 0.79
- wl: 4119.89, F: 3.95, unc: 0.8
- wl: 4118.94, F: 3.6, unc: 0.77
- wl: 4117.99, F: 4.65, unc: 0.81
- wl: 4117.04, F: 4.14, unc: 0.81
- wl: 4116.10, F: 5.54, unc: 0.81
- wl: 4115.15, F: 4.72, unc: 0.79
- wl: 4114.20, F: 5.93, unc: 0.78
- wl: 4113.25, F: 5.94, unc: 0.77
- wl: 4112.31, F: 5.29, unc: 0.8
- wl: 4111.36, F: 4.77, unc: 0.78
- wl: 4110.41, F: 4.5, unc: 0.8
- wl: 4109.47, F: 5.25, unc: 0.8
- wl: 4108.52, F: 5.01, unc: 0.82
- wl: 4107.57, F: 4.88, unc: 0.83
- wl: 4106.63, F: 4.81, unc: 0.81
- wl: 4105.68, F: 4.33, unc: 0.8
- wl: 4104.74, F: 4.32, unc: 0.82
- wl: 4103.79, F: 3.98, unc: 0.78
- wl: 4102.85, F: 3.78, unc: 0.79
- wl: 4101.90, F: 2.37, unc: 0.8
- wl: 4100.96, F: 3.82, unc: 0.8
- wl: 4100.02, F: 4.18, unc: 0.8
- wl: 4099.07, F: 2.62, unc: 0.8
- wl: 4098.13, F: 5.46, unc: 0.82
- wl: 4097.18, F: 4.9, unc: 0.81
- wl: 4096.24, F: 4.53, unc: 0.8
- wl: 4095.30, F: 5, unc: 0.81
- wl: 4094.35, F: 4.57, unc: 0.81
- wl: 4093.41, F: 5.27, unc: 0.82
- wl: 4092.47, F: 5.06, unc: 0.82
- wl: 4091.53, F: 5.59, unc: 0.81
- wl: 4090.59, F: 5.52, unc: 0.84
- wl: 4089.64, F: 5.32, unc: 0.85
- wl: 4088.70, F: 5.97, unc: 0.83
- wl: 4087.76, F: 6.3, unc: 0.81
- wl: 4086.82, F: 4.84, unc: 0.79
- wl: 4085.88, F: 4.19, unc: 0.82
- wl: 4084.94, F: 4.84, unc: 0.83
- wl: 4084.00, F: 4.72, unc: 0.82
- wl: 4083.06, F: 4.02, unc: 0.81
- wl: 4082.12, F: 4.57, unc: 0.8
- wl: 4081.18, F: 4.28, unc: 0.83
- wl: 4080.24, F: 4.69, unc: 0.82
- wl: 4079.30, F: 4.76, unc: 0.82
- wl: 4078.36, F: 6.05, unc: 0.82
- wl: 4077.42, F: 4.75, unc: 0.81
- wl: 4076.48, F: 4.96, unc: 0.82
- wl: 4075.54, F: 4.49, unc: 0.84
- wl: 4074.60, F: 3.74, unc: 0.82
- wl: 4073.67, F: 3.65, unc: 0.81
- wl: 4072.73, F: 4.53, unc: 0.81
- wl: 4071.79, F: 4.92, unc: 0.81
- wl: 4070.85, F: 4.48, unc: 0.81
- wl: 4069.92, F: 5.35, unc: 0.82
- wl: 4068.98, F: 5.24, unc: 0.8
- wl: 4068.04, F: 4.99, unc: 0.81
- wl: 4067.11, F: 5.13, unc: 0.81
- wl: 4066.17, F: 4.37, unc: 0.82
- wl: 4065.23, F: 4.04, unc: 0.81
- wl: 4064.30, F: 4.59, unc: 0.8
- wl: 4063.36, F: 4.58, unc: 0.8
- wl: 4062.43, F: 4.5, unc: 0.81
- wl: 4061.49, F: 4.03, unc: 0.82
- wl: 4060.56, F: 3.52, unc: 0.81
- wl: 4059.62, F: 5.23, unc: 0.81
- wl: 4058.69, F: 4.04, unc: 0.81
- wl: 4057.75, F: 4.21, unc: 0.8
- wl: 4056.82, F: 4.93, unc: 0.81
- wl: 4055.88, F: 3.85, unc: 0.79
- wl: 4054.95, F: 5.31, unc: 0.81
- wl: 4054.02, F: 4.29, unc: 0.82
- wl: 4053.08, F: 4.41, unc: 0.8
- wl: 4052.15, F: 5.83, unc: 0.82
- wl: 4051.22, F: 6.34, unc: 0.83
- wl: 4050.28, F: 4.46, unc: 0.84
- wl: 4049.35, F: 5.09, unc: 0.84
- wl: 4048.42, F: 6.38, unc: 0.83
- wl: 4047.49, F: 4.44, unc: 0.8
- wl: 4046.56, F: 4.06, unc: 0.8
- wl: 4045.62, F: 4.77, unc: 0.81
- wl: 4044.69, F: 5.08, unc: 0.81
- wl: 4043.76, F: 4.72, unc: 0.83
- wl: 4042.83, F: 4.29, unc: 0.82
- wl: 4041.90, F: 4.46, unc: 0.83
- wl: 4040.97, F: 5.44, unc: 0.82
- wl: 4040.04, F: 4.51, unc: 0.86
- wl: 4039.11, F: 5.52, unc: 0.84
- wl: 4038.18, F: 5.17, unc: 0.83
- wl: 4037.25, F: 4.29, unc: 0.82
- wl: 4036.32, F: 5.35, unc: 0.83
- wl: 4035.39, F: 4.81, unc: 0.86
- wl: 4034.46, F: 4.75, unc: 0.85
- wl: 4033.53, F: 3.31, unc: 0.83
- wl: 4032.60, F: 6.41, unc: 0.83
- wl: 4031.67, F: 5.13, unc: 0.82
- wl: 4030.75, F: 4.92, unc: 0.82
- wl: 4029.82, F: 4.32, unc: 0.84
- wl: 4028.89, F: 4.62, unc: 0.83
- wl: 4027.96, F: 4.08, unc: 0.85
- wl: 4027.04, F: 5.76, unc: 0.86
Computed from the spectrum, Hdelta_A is -1.8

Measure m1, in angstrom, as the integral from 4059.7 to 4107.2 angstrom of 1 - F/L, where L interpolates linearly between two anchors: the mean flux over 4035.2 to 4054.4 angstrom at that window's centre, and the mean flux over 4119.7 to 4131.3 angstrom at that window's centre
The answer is 1.8 angstrom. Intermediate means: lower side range 4.94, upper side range 4.65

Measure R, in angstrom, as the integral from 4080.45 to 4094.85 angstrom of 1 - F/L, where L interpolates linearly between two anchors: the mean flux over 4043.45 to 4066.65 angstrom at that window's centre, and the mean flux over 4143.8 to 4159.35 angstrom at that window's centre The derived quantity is -1.7 angstrom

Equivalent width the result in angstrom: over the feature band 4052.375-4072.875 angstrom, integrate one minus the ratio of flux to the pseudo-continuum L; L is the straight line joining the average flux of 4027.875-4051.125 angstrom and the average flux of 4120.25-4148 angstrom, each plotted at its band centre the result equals 0.9 angstrom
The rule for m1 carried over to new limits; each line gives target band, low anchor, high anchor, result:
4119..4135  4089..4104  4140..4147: -0.2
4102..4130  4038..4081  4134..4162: -1.4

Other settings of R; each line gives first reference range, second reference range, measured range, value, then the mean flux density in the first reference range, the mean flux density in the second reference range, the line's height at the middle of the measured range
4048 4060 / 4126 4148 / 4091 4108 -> 1.2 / 4.94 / 4.61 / 4.76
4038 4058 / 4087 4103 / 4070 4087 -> 0.7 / 4.89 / 4.74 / 4.79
